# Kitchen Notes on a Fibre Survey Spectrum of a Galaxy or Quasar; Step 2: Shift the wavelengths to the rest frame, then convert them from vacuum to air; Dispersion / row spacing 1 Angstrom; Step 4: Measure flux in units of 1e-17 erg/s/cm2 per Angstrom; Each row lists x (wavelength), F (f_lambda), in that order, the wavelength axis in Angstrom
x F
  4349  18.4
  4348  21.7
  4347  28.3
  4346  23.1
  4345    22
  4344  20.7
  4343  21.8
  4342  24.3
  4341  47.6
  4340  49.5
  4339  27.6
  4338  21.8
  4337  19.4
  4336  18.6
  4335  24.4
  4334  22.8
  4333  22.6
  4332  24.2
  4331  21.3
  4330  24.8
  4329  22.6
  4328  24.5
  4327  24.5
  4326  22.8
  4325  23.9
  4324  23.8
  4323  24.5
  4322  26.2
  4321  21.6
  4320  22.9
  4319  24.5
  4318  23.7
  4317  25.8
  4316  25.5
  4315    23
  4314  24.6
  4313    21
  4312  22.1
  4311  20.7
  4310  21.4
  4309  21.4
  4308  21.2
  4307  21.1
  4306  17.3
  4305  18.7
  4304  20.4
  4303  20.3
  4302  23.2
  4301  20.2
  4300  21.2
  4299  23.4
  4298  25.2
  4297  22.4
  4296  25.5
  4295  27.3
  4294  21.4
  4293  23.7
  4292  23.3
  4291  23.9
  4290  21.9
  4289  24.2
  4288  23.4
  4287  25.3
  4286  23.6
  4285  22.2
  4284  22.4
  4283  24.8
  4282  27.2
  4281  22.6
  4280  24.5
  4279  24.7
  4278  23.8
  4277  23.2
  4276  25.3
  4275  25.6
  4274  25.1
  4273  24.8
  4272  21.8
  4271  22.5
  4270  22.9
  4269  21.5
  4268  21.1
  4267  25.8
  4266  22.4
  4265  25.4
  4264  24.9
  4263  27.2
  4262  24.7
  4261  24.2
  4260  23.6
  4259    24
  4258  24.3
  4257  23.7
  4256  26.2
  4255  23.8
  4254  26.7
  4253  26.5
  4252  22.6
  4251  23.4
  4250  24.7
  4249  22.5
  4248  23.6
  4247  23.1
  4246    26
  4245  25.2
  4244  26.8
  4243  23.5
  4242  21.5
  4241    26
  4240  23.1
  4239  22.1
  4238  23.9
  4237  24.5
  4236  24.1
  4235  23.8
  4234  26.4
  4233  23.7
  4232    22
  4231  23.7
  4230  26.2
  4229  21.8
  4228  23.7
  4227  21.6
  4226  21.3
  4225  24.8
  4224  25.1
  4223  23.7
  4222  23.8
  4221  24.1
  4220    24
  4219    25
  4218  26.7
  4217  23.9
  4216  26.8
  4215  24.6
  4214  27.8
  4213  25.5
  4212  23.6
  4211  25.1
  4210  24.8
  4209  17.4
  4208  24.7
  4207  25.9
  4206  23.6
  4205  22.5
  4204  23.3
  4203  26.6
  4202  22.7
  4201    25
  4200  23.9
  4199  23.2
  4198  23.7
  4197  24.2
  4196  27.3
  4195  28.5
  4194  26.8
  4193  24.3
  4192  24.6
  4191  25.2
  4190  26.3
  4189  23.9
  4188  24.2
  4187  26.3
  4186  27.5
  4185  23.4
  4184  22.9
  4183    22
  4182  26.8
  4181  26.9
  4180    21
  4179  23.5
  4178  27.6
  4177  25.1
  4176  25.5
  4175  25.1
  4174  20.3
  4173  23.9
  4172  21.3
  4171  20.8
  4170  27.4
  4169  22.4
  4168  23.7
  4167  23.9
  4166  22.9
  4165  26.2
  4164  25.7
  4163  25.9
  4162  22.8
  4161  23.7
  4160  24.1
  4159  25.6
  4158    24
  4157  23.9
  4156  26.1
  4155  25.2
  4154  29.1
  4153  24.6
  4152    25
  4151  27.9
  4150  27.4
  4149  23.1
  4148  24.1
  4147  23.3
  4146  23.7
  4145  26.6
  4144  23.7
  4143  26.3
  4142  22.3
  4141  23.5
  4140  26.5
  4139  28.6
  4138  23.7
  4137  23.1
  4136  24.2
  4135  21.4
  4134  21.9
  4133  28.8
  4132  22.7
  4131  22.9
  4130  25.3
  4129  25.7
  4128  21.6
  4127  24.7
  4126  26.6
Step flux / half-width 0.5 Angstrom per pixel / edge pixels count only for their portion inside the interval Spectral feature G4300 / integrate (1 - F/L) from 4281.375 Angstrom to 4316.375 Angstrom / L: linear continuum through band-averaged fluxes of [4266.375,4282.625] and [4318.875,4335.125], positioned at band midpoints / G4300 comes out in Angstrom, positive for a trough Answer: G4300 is 1.6 Angstrom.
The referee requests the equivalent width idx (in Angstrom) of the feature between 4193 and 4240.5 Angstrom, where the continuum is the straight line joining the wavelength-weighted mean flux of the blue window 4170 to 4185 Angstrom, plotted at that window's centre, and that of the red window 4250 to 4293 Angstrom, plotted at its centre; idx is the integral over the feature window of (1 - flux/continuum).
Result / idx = -0.6 Angstrom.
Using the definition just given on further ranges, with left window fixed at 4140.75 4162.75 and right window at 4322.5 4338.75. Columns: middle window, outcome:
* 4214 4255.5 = -0.4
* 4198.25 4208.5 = 0.1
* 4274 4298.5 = -0.7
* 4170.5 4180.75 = 0.5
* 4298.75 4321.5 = 1.2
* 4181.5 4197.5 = -0.5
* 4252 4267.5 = -0.7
